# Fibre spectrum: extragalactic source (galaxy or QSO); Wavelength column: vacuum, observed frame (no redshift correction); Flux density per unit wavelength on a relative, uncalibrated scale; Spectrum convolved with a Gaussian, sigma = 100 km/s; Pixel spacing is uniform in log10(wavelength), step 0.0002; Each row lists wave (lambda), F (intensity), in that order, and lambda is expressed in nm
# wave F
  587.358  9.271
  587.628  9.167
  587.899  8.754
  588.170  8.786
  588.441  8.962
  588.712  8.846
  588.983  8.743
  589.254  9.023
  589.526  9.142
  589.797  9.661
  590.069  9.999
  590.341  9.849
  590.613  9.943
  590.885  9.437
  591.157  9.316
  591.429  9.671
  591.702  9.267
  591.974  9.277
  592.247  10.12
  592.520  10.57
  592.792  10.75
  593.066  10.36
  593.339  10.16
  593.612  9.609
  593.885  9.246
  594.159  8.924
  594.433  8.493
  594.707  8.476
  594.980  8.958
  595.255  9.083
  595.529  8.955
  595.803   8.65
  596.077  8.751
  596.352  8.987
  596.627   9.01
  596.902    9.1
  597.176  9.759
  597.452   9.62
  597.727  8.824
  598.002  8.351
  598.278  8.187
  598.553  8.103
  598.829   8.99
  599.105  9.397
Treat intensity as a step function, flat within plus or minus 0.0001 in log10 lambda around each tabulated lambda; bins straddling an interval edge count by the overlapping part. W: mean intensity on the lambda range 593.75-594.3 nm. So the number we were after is 9.07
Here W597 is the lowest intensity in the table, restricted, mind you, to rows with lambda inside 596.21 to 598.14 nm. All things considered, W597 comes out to 8.351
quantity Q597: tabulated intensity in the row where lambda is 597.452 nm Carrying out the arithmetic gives 9.62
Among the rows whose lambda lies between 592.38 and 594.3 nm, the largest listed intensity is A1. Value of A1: 10.75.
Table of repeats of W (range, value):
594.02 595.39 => 8.78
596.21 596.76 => 8.98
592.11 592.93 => 10.5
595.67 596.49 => 8.79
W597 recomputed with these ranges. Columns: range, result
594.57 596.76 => 8.476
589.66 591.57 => 9.316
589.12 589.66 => 9.023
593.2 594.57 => 8.493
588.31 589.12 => 8.743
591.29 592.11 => 9.267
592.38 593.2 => 10.36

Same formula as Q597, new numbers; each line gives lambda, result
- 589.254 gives 9.023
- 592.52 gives 10.57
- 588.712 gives 8.846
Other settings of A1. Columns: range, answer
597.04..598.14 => 9.759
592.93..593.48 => 10.36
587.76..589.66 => 9.142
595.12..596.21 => 9.083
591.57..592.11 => 9.277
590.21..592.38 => 10.12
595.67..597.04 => 9.1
